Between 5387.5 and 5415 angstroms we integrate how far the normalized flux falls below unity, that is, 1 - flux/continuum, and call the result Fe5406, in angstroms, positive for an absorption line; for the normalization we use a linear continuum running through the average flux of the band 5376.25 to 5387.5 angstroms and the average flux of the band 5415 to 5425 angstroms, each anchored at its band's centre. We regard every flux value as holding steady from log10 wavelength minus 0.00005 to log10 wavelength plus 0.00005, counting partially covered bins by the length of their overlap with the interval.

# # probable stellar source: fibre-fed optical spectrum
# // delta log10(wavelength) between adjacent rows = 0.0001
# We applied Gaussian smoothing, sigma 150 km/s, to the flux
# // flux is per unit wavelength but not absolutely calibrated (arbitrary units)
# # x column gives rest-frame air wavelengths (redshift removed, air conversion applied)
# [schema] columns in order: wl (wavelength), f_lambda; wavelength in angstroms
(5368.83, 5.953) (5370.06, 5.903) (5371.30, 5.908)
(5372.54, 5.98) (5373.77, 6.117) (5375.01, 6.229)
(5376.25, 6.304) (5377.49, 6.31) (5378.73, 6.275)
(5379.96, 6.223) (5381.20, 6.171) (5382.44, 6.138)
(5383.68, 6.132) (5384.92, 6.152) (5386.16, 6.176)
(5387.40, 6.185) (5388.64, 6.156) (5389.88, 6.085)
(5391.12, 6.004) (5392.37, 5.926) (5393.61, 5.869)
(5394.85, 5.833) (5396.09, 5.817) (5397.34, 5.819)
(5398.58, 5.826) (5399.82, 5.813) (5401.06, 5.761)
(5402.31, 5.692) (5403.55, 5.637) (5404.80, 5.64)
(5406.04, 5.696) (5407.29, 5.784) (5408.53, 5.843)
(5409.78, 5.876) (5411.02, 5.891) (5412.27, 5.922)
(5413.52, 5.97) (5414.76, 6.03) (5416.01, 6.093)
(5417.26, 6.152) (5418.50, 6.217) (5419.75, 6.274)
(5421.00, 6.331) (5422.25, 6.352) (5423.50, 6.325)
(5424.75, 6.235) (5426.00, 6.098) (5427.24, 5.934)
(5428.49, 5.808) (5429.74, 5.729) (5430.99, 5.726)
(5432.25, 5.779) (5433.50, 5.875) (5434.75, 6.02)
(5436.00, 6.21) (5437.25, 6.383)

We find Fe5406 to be 1.58 angstroms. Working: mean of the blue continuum 6.2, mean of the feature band 5.86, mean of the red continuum 6.24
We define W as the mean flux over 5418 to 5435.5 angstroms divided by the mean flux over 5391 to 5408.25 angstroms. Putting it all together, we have 1.05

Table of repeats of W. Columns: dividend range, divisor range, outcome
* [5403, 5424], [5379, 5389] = 0.97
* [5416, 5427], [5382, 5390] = 1.01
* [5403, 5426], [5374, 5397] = 0.99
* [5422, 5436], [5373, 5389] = 0.97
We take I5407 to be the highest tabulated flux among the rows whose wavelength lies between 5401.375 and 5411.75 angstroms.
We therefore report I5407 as 5.891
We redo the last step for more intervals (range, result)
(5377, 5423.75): 6.352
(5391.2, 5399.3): 5.926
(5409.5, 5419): 6.217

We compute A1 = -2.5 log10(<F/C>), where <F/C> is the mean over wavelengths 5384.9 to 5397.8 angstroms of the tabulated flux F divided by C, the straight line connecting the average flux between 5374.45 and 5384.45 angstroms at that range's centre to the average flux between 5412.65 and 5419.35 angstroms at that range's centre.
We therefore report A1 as 0.03 mag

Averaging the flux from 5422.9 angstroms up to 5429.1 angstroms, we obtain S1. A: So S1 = 6.09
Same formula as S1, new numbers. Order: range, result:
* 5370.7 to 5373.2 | 5.96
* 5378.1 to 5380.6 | 6.26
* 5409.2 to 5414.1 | 5.91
